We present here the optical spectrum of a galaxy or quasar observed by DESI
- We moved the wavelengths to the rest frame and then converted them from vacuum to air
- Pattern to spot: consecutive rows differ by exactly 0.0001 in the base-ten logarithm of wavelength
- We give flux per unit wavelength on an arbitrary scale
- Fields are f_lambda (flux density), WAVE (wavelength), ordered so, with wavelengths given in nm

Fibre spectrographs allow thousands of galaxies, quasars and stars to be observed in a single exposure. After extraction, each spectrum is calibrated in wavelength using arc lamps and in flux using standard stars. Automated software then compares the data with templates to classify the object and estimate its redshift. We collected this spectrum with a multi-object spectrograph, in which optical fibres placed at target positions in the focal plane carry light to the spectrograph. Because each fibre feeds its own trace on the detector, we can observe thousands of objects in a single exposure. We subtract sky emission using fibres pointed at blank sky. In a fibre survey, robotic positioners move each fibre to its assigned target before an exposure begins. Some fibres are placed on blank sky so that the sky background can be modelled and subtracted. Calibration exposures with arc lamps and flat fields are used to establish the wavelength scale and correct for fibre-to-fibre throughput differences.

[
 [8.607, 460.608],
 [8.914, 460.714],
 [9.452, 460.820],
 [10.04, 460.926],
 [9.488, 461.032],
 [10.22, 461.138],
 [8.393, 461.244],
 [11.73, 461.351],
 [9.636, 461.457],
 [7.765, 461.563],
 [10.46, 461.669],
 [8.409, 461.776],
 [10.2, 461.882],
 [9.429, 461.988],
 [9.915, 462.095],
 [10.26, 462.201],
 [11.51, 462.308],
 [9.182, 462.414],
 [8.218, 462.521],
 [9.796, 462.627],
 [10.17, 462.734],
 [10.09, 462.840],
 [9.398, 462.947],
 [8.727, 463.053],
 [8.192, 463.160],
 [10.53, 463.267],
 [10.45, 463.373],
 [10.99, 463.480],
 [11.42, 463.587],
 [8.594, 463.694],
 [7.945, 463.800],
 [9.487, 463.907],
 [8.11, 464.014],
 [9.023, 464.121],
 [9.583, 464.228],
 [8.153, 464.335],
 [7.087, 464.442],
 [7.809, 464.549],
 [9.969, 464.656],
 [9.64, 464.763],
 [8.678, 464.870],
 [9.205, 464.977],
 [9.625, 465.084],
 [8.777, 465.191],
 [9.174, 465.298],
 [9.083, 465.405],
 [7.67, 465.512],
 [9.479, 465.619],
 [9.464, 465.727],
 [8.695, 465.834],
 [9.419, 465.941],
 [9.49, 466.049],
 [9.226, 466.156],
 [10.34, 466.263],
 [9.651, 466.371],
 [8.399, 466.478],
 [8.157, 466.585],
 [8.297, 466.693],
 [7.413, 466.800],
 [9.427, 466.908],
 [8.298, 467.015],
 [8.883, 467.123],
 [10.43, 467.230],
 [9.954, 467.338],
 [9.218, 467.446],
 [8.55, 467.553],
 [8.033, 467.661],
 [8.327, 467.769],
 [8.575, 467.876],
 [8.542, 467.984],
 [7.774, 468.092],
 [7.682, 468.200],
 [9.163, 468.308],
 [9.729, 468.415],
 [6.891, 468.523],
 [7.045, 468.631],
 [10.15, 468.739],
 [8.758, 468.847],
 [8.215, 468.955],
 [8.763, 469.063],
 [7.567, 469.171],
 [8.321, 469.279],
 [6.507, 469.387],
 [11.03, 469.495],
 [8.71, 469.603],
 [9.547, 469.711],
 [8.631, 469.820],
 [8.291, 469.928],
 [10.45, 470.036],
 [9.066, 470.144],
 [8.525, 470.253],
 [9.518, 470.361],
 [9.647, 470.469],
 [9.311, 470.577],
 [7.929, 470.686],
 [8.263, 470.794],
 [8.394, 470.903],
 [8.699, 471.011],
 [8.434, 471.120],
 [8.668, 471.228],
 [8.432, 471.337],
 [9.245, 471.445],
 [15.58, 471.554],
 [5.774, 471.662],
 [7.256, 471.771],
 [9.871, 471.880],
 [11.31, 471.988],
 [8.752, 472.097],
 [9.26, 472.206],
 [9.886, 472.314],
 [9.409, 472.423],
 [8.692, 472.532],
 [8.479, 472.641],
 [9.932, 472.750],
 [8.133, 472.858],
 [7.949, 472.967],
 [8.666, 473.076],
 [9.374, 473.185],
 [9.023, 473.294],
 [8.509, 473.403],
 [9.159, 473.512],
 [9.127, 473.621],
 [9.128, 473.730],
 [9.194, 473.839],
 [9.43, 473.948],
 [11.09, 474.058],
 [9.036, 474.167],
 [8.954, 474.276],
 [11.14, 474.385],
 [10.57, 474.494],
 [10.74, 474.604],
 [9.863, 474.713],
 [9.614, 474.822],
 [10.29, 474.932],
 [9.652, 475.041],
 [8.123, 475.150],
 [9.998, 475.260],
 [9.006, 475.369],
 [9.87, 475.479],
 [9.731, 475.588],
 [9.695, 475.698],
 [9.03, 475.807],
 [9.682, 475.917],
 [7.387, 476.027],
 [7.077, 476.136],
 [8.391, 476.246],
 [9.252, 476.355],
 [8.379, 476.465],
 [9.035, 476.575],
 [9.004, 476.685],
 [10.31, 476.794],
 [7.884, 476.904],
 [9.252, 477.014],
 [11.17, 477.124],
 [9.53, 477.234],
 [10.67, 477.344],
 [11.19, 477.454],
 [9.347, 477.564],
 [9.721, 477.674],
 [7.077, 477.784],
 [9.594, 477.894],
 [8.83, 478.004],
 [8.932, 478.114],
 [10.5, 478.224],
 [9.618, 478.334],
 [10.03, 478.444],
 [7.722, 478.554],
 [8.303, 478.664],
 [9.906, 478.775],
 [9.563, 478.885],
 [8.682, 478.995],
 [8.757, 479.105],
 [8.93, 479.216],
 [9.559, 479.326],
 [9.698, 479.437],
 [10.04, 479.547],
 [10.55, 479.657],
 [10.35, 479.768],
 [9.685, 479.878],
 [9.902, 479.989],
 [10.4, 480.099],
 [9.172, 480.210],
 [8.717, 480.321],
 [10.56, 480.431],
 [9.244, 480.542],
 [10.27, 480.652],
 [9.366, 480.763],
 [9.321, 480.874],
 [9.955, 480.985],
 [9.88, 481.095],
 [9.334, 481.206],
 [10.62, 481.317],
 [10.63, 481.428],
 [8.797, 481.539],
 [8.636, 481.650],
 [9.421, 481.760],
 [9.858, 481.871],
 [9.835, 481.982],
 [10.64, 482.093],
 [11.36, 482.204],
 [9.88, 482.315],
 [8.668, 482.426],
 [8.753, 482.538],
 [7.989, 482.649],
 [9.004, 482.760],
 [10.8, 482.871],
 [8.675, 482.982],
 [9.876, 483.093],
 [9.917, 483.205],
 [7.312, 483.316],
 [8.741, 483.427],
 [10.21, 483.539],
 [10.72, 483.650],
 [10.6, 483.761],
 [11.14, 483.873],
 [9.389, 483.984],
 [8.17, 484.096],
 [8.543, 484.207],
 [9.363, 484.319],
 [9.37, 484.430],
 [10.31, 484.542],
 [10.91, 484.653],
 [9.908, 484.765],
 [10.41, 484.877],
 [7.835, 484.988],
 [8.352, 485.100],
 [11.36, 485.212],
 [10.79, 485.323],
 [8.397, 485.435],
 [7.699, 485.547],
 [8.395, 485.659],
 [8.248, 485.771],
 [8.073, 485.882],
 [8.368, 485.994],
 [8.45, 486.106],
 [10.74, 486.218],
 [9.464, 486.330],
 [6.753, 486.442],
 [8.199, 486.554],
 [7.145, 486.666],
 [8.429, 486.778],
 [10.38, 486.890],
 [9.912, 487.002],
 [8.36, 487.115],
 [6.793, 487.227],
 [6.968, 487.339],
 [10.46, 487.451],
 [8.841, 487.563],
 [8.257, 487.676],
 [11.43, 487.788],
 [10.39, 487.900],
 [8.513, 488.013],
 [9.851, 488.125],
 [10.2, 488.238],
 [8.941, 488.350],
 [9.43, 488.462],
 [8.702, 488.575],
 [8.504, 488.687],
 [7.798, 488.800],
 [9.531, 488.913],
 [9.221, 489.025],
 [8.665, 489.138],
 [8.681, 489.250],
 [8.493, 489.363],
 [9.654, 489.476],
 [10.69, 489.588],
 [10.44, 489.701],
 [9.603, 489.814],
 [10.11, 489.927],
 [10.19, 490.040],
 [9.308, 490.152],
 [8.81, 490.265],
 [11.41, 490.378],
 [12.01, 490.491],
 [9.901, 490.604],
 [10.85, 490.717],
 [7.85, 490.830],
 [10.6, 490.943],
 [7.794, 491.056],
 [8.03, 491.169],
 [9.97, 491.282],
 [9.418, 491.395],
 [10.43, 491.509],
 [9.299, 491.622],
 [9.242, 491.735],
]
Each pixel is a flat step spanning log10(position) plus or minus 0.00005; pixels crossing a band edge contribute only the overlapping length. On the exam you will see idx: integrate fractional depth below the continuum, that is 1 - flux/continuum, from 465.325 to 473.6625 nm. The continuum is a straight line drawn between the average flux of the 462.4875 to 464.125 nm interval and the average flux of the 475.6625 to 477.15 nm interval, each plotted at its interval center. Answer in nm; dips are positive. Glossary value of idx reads 0.29 nm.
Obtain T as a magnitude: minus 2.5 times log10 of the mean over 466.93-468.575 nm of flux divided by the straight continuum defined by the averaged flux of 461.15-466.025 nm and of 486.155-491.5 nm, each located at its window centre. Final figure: 0.08 mag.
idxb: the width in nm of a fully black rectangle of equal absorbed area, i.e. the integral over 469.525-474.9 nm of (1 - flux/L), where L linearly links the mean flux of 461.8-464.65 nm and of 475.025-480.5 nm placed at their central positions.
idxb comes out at 0.06 nm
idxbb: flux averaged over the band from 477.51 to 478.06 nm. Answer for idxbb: 8.92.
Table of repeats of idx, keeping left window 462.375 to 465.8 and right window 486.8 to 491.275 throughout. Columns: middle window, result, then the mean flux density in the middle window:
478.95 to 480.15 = -0.051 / 9.69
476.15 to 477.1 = 0.035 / 8.93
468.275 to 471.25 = 0.161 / 8.72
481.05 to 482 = -0.035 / 9.66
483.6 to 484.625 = -0.047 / 9.76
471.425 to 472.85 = -0.034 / 9.46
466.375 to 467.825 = 0.070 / 8.76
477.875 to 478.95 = 0.001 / 9.29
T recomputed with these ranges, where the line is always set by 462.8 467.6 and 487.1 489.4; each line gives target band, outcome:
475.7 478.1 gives -0.01 mag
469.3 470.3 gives 0.02 mag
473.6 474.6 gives -0.09 mag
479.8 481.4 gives -0.09 mag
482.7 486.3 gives -0.05 mag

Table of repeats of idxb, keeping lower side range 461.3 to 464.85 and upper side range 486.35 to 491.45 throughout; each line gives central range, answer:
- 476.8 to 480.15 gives -0.07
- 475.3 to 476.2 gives 0.04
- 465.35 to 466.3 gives 0.02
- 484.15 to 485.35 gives -0.06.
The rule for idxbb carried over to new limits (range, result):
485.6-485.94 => 8.24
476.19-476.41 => 8.82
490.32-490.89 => 10.4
